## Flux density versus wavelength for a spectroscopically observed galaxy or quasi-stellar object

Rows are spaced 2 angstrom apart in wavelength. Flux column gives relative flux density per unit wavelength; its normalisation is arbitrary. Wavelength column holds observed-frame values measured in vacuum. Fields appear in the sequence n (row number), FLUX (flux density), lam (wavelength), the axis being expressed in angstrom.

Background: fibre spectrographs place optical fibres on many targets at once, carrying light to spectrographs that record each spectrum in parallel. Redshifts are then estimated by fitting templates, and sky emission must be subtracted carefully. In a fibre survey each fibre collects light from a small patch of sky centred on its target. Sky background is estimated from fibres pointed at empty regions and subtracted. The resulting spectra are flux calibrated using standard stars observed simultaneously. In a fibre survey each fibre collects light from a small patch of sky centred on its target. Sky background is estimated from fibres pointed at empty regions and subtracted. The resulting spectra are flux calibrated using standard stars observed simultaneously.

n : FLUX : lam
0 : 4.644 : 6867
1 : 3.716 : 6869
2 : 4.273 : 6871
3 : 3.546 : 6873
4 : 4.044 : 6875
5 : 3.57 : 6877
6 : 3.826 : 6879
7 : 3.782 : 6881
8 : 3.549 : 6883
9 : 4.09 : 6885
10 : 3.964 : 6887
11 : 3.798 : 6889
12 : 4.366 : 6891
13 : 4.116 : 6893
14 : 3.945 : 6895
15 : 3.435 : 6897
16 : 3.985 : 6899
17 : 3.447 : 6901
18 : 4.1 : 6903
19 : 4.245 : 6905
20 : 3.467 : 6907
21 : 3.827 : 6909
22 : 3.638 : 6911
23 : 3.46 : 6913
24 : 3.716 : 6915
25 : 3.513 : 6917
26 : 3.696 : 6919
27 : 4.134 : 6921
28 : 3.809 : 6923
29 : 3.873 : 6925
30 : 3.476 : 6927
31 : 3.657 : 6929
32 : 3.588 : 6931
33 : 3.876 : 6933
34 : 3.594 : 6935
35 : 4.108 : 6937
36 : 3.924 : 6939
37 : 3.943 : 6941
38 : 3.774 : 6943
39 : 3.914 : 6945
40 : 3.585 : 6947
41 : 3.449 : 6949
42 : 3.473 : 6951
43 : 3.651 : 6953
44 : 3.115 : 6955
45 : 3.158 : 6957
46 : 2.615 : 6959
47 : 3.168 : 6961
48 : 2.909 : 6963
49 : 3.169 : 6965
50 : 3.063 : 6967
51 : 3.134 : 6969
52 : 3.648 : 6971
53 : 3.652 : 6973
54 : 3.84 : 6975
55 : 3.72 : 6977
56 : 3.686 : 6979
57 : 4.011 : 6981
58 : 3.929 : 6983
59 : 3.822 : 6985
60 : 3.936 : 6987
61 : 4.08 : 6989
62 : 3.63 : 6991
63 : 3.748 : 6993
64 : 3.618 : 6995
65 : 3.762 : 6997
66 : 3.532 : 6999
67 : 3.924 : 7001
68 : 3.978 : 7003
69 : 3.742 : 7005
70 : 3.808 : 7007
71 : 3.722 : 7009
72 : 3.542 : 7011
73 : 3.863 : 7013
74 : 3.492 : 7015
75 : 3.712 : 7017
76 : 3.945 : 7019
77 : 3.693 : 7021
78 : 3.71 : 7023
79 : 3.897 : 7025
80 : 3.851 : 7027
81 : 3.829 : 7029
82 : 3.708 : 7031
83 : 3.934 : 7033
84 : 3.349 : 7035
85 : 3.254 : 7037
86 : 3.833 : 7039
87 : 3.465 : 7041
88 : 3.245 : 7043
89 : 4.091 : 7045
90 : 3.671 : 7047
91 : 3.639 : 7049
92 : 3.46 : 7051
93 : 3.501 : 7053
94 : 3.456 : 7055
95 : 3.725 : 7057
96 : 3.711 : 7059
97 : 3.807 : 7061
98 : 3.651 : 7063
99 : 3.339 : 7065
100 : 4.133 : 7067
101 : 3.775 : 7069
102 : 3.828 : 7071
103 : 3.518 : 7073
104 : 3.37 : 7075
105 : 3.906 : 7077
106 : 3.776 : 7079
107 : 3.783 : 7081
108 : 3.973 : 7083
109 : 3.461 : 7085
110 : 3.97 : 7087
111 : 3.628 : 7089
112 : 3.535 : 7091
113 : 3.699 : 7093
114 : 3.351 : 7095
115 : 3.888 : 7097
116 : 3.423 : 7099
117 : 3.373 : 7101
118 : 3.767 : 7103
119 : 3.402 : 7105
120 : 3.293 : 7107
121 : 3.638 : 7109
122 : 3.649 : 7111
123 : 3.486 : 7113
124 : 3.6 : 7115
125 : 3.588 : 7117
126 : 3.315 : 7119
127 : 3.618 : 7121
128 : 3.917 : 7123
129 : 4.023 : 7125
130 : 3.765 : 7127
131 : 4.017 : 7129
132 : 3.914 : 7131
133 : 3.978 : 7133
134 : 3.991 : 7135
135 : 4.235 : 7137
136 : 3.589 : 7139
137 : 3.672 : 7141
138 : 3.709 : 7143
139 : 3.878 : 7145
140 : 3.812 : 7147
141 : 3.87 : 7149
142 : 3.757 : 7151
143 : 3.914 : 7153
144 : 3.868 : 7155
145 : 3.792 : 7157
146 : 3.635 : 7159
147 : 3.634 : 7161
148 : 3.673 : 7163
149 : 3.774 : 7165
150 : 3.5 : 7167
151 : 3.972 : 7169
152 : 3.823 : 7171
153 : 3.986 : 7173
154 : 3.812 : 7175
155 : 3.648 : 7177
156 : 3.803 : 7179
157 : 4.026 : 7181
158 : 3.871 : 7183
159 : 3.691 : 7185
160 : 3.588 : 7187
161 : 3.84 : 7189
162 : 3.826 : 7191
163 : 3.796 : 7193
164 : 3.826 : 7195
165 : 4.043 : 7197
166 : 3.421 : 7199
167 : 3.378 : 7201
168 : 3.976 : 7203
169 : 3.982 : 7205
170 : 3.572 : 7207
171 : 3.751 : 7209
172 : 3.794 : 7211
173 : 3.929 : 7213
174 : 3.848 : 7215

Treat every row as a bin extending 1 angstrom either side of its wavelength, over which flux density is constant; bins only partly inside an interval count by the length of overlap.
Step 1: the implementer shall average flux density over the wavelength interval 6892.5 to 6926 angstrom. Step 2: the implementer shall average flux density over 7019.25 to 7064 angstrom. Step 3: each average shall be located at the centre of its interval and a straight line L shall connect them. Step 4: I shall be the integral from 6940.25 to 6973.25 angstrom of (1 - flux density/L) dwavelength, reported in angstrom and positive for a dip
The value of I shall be 3.30 angstrom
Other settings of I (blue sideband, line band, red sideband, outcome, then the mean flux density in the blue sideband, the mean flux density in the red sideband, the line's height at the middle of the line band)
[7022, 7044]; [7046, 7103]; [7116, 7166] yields 0.69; 3.64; 3.8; 3.7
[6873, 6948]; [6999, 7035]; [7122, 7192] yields 0.43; 3.8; 3.82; 3.81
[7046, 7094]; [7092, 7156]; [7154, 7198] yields 0.32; 3.68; 3.79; 3.74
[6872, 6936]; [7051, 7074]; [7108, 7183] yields 0.70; 3.79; 3.78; 3.78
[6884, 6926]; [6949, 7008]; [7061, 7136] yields 3.32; 3.84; 3.69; 3.78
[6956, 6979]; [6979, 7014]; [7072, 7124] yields -4.50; 3.3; 3.61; 3.37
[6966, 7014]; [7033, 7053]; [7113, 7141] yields 0.96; 3.72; 3.79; 3.75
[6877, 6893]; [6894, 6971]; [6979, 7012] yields 5.21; 3.9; 3.8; 3.86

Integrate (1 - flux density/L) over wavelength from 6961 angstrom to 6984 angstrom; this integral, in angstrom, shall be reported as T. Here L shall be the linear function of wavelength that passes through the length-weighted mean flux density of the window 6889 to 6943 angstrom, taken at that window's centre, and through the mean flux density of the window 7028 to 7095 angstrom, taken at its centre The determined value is 1.5 angstrom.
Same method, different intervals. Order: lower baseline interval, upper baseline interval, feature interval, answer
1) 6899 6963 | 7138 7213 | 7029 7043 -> 0.43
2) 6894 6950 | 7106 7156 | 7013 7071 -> 1.24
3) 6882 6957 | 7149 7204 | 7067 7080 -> 0.13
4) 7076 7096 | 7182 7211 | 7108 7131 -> 0.13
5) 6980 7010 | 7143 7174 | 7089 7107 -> 1.21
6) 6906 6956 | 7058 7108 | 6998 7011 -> -0.33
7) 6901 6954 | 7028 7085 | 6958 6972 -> 2.33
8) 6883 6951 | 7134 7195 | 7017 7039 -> 0.43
